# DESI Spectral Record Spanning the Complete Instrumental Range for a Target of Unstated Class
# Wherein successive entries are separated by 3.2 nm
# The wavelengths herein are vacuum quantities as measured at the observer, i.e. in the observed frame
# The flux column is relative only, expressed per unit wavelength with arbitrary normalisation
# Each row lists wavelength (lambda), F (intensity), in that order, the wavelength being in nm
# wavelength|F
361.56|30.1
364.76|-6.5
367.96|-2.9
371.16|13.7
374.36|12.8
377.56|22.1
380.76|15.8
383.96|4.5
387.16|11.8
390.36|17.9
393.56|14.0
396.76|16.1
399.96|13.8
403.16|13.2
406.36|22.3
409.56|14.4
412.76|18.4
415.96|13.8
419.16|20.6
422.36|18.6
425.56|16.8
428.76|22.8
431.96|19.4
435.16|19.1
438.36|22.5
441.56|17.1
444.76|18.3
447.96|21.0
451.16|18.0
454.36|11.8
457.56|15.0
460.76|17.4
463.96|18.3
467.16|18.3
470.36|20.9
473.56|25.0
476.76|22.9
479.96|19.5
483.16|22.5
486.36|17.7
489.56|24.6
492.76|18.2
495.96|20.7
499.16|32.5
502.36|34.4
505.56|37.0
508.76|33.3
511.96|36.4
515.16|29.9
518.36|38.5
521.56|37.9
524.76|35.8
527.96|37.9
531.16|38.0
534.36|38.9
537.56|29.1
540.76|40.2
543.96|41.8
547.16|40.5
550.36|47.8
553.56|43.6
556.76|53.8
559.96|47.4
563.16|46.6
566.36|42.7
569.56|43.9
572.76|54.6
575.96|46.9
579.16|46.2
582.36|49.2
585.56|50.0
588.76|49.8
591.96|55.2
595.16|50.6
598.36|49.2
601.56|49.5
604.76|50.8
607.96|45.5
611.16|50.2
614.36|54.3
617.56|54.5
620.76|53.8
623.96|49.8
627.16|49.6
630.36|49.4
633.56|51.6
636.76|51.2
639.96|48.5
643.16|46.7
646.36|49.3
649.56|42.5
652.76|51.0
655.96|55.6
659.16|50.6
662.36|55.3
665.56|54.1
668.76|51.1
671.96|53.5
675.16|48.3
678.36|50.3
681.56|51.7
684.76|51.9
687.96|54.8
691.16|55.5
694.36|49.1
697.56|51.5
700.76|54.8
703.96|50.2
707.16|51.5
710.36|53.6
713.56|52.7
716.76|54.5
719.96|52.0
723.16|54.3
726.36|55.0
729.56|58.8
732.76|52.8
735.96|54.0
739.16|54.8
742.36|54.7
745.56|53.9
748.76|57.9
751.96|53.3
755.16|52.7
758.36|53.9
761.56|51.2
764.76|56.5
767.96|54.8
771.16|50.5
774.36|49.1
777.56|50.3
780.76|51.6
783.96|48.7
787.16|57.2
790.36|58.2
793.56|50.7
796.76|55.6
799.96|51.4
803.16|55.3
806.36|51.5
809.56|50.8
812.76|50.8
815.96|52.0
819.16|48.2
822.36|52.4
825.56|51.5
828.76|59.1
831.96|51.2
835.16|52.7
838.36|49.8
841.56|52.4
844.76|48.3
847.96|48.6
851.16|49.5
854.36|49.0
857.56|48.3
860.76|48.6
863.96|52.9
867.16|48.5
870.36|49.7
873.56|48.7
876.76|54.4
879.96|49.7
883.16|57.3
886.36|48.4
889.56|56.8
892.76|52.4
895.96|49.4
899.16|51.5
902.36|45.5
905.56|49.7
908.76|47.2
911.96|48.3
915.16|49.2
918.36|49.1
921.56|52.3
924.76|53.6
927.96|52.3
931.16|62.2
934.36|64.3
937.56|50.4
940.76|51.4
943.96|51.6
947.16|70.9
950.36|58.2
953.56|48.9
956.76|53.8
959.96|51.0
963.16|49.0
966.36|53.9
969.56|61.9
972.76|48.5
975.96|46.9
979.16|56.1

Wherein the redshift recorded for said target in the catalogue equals 0.250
